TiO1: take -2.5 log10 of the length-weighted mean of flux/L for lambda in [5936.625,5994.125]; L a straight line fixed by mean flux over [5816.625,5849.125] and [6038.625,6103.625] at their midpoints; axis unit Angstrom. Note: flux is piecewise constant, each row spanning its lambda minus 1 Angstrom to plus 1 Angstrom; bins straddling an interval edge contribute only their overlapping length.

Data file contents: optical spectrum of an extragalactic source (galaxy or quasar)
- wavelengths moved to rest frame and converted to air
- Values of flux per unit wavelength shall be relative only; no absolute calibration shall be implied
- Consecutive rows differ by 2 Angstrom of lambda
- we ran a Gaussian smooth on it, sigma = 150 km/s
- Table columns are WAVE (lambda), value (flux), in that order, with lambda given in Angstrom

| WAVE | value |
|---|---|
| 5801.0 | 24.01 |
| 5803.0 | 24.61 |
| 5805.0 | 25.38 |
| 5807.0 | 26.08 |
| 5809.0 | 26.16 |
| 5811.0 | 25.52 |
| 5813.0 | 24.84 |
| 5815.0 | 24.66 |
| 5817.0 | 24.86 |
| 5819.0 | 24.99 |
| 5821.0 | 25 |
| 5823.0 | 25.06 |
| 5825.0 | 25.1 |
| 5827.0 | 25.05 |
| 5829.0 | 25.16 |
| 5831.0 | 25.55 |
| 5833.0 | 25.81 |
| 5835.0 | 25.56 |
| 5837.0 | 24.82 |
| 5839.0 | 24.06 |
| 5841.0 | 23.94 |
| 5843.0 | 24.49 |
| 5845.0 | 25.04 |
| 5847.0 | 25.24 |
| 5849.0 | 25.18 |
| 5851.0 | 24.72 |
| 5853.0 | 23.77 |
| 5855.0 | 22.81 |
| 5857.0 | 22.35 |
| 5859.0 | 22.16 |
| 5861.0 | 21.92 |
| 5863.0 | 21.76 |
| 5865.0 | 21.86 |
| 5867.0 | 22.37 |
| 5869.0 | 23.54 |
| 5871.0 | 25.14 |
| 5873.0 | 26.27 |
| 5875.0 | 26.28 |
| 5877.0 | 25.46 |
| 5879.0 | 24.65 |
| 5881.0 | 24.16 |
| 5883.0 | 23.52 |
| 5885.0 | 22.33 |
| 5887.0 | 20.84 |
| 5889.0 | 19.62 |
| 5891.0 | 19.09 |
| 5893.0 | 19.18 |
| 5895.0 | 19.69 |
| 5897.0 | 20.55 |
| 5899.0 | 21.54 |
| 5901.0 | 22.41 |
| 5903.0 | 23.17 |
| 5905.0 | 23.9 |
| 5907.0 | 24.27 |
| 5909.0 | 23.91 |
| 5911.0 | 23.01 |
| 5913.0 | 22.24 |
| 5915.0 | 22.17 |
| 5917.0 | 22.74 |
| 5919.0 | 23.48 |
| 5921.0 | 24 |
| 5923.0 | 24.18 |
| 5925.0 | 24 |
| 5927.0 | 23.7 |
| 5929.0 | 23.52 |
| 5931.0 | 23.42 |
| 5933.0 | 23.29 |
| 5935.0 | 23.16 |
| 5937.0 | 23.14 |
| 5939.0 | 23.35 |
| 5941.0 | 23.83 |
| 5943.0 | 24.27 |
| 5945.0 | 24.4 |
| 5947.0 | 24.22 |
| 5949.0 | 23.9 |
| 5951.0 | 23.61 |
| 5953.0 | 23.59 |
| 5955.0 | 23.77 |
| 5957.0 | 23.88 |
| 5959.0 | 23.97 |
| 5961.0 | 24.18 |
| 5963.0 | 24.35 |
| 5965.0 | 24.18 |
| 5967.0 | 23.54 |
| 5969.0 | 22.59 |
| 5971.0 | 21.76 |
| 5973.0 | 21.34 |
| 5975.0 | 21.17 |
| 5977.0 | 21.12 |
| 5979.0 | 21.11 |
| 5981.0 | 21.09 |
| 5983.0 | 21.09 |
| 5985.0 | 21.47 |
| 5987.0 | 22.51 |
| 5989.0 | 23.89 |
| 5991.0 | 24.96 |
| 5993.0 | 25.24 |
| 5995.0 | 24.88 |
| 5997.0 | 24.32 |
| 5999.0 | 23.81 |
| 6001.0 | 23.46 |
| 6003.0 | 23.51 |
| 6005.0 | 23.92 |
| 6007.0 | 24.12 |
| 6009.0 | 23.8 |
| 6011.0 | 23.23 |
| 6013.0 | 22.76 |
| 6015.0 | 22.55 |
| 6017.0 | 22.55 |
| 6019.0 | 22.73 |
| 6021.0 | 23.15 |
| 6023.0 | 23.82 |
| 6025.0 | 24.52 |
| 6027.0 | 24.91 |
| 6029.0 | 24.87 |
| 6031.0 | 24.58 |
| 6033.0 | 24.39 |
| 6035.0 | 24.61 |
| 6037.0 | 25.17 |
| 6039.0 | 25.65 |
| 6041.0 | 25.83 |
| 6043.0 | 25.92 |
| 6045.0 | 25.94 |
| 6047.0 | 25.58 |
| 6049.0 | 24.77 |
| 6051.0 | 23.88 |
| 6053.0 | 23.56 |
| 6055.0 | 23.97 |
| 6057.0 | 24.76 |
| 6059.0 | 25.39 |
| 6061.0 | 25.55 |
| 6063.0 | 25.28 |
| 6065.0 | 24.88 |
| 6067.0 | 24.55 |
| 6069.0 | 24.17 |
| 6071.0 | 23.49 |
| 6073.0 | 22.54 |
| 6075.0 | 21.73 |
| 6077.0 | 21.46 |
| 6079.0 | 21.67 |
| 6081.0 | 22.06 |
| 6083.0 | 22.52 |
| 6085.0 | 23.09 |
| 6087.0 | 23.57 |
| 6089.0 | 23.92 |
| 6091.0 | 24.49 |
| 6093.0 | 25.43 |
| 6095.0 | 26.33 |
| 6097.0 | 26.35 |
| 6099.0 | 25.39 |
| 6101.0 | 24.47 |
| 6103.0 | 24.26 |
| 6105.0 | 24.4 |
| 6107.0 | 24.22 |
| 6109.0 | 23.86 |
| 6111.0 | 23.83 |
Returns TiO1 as 0.07 mag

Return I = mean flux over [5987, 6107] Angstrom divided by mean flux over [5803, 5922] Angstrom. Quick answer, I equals 1.02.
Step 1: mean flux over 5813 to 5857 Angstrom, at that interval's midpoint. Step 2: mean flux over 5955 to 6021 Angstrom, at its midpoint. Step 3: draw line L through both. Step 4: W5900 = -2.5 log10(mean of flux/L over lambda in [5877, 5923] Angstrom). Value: 0.08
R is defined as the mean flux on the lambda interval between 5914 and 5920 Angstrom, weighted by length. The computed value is 22.8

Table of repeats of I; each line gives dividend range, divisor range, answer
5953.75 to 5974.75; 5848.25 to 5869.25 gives 1.02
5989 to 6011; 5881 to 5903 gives 1.14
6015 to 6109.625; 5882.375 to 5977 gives 1.06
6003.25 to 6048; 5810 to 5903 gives 1.03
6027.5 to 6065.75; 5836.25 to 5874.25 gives 1.05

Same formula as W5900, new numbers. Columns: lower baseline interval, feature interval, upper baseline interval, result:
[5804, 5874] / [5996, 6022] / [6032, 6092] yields 0.04 mag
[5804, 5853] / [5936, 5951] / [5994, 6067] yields 0.04 mag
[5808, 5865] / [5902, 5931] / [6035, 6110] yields 0.04 mag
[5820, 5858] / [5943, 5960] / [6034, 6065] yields 0.04 mag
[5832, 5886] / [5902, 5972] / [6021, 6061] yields 0.04 mag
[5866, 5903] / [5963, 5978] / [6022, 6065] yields 0.07 mag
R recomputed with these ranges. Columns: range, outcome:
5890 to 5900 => 20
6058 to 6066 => 25.3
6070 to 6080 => 22.2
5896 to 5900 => 21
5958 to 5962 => 24.1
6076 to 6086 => 22.2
